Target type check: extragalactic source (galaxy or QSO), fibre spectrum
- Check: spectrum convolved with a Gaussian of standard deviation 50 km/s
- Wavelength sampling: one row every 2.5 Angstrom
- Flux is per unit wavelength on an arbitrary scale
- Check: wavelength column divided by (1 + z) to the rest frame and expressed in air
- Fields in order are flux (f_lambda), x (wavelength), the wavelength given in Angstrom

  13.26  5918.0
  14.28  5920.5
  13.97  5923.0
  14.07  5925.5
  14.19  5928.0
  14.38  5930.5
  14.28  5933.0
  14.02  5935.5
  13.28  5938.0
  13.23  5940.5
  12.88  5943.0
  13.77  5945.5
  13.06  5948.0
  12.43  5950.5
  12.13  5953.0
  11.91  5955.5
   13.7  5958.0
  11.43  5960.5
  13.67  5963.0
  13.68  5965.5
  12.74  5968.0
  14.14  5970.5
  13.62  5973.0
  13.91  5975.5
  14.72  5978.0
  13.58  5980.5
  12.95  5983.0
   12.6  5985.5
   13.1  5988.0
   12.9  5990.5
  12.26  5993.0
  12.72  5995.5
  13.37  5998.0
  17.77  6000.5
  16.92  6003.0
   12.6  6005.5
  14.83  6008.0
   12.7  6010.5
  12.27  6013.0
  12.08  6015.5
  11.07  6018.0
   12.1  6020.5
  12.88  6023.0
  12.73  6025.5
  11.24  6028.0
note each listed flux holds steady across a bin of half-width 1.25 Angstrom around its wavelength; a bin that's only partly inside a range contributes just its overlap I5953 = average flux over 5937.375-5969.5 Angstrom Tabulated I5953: 12.9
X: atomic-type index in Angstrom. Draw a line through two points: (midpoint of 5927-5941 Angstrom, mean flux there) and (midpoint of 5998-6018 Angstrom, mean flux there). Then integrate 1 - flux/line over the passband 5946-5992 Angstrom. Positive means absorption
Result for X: 2.6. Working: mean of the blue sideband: 13.9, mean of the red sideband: 13.9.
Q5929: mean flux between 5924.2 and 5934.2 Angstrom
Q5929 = 14.2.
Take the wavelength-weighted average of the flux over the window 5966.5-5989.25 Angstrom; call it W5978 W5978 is 13.5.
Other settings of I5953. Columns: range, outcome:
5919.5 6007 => 13.6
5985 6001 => 13.4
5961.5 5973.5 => 13.5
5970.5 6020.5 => 13.5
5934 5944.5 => 13.4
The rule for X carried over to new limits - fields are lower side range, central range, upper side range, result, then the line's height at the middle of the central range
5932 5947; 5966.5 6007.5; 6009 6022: -3.6 Angstrom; 12.7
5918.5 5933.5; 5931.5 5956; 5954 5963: 0.2 Angstrom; 13.3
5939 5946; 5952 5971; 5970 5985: 0.9 Angstrom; 13.5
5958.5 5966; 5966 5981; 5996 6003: -0.1 Angstrom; 13.7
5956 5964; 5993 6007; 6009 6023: -2.4 Angstrom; 12.4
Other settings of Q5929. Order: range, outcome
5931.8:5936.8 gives 14.1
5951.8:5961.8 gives 12.3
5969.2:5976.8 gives 13.9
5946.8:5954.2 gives 12.5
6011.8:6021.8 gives 11.9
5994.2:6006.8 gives 14.7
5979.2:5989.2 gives 13.1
